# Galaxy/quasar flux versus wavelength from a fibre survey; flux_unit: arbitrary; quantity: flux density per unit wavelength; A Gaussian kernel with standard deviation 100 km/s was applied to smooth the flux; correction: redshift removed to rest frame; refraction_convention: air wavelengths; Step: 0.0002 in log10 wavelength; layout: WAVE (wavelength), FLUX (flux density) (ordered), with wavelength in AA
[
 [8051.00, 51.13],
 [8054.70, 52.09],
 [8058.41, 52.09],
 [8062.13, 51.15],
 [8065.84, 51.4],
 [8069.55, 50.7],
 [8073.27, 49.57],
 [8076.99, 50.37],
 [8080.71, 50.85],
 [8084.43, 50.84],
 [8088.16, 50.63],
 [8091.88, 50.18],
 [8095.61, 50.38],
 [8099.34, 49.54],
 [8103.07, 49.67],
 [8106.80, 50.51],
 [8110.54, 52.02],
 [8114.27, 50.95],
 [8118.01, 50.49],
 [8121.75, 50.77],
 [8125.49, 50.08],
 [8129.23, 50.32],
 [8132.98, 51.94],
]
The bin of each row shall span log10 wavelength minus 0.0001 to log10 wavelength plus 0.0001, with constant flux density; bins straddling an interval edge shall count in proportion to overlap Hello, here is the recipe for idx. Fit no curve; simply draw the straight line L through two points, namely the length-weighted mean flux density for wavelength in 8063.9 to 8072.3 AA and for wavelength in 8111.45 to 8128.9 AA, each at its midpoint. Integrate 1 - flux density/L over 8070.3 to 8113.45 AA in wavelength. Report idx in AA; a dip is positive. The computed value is 0.3 AA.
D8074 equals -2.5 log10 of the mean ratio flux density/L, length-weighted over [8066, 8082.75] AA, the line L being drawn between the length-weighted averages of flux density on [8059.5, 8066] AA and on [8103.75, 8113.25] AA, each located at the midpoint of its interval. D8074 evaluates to 0.02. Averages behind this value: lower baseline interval 51.3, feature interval 50.5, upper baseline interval 51.1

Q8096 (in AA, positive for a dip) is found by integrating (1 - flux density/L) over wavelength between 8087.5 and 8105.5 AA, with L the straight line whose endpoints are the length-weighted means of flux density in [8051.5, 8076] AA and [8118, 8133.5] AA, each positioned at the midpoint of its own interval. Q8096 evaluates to 0.3 AA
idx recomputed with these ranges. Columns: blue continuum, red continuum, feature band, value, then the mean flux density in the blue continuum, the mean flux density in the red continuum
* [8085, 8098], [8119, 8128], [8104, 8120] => -0.2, 50.4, 50.4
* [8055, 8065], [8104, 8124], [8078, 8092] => 0.2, 51.6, 50.9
